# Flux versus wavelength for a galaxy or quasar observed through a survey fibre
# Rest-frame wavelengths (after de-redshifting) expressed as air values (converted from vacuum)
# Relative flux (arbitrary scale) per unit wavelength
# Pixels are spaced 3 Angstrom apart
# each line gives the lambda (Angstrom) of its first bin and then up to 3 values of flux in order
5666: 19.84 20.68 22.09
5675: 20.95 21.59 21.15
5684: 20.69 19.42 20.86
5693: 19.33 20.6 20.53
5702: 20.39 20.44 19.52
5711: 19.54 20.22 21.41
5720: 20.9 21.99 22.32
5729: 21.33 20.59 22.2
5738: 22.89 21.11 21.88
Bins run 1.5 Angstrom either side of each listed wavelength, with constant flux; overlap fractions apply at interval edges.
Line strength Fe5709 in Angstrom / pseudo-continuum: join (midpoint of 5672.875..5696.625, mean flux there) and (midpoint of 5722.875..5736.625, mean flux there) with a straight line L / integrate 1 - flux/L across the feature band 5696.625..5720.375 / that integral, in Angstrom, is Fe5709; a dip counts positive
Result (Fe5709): 0.9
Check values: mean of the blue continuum 20.6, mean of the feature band 20.4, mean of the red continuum 21.7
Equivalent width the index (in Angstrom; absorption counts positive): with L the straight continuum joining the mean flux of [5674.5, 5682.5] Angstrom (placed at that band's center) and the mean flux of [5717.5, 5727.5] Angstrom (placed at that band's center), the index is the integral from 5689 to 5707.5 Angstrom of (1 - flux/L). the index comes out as 1.0 Angstrom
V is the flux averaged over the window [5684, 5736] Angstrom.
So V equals 20.7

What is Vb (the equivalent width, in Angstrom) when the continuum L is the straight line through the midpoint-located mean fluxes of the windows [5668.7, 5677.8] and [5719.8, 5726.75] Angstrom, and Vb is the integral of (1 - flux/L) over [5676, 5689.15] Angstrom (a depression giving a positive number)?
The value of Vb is 0.4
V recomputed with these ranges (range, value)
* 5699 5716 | 20.1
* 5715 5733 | 21.4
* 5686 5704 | 20.2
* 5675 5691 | 20.8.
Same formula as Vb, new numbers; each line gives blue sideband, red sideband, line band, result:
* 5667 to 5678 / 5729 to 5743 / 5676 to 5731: 1.95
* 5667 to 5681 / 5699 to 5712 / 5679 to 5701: 0.26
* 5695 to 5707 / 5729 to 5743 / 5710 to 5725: 0.09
